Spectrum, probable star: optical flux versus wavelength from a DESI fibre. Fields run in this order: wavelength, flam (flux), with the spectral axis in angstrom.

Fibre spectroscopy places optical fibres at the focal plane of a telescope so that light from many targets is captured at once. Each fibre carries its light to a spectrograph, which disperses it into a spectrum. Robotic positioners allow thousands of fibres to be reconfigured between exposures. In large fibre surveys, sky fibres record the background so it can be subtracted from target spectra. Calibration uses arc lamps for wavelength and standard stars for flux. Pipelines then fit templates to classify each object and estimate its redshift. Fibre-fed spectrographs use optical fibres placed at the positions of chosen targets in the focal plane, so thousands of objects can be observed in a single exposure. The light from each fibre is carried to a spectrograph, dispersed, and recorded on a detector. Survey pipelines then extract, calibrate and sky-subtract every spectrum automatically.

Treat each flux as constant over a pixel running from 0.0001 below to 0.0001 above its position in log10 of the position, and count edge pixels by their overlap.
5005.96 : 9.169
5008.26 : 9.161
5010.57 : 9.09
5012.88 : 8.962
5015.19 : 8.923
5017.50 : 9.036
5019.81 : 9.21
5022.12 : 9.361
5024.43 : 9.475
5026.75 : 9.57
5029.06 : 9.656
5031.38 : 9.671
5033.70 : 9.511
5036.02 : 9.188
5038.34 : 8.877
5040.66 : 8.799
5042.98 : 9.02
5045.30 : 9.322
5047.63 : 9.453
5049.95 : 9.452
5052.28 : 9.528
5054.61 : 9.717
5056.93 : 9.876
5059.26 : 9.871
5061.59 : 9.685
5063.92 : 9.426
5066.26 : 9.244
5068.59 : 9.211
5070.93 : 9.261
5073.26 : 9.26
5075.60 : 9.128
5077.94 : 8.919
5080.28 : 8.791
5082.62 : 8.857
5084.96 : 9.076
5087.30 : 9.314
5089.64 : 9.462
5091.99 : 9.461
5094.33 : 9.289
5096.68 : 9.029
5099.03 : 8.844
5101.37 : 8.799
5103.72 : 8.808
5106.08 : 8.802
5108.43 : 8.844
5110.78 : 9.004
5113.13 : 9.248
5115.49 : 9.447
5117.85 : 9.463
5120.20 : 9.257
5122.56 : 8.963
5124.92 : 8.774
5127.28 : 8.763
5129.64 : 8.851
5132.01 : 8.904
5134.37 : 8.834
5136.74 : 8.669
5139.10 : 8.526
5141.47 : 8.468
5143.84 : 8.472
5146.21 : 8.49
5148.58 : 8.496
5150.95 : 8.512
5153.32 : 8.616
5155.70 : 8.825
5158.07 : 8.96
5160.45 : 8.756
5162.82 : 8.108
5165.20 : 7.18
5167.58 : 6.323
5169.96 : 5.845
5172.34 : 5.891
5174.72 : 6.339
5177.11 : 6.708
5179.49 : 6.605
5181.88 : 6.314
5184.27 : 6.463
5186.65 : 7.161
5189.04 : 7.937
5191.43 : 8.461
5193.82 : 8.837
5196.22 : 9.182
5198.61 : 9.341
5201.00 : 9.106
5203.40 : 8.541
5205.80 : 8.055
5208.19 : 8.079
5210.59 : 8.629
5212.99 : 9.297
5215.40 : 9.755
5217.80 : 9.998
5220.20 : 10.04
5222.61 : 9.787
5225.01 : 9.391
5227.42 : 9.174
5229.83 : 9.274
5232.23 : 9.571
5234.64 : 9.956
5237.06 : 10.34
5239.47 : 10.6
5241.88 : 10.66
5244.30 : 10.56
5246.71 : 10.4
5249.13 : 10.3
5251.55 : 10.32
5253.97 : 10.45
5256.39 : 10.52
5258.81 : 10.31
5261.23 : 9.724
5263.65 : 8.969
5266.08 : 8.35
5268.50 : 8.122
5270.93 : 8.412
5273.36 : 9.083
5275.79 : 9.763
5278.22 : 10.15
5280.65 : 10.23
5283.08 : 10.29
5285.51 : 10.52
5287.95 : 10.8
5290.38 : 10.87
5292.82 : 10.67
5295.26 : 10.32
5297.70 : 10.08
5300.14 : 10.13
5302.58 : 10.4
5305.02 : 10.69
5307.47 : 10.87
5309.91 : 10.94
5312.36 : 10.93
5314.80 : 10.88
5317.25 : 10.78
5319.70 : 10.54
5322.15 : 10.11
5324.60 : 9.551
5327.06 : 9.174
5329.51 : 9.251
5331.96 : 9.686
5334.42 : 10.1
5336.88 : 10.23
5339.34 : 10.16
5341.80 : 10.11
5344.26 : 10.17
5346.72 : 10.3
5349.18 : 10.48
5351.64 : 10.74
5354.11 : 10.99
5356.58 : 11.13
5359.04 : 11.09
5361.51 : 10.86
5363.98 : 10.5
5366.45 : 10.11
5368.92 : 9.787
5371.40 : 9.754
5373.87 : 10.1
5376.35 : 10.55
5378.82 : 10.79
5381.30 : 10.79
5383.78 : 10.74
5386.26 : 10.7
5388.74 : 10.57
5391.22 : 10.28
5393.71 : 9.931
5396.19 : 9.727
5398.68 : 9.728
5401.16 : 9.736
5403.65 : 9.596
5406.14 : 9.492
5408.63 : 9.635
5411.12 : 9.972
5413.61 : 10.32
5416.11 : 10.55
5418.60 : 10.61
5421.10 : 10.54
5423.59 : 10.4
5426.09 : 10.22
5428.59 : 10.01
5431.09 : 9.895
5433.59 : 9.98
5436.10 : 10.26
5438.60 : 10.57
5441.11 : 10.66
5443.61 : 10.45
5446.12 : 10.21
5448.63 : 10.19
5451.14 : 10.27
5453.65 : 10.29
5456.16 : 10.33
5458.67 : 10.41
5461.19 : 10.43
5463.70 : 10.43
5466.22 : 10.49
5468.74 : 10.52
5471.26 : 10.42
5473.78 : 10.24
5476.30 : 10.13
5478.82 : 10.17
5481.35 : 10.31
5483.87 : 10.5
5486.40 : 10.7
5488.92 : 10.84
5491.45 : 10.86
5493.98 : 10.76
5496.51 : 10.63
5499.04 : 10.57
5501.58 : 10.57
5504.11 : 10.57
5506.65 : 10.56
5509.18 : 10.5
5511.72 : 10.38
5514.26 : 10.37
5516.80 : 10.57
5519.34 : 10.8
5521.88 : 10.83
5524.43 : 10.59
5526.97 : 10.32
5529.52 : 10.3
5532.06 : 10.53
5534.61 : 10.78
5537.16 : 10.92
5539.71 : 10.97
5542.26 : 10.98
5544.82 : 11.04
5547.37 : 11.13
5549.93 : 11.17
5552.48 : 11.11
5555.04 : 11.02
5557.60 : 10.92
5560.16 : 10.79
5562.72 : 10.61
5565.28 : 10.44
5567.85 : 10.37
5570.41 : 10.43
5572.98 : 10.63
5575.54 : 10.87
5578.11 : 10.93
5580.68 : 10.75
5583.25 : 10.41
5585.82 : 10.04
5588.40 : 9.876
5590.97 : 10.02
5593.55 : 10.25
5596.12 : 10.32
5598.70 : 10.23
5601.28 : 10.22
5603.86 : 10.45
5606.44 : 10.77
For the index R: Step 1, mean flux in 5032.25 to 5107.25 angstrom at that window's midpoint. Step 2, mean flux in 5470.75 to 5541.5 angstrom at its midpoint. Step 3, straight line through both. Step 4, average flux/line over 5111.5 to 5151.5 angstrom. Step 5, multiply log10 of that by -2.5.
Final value 0.069 mag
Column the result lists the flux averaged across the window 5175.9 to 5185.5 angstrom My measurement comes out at 6.52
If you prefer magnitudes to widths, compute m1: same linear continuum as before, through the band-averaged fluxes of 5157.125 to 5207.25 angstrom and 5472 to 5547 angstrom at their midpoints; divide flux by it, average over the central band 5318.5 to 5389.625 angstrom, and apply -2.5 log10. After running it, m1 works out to -0.13 mag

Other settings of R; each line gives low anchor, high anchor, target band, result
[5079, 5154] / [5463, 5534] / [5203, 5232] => 0.02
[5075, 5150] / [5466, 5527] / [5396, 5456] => 0.01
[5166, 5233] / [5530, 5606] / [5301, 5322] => -0.20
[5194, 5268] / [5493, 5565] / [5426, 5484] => 0.01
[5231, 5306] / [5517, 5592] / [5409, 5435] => 0.02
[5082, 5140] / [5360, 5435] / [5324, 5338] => 0.03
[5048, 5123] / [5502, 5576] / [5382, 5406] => 0.01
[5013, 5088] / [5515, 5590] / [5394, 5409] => 0.06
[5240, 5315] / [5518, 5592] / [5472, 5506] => 0.00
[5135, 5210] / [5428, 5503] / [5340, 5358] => -0.12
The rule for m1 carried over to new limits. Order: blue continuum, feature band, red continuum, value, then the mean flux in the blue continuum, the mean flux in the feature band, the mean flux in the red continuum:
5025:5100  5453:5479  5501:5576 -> 0.013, 9.31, 10.4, 10.7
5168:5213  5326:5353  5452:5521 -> -0.109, 7.66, 10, 10.5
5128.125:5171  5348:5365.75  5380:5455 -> -0.109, 8.28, 10.8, 10.2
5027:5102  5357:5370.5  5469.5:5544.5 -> -0.035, 9.29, 10.5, 10.6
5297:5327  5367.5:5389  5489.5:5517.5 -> 0.009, 10.4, 10.4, 10.6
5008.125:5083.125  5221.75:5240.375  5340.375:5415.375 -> 0.011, 9.29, 9.75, 10.3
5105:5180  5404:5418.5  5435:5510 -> 0.004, 8.29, 10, 10.5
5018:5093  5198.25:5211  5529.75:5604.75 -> 0.134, 9.33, 8.58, 10.6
